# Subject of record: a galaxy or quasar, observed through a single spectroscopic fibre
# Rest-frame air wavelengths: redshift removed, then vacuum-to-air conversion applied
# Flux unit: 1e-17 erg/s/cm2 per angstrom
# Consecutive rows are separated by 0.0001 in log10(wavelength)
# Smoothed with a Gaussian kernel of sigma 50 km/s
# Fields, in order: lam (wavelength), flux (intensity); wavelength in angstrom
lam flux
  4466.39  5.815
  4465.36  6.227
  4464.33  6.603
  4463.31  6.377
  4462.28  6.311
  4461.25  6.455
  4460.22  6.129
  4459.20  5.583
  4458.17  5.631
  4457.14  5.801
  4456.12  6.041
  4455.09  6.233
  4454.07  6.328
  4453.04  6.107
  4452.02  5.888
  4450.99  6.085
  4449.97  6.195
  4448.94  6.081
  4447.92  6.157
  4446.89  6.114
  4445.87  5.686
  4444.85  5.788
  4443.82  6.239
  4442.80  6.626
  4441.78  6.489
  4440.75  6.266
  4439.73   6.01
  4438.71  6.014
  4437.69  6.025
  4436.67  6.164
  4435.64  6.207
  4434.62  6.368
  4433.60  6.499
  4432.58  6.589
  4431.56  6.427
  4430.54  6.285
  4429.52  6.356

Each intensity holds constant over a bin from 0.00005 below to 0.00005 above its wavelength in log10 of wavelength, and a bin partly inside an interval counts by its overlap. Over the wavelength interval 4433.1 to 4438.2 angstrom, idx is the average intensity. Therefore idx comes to 6.25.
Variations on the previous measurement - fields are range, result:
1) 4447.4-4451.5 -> 6.13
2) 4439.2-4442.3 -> 6.25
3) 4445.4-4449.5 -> 6.01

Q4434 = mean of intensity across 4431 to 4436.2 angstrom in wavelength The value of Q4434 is 6.41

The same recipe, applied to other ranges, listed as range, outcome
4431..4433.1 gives 6.51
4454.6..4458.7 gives 5.92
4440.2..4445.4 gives 6.27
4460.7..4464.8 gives 6.43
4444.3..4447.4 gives 5.87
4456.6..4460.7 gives 5.79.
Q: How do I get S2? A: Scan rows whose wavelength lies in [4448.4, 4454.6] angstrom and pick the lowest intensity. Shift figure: 5.888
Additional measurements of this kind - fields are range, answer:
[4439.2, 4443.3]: 6.01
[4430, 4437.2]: 6.164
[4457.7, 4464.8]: 5.583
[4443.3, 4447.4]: 5.686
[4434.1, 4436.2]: 6.207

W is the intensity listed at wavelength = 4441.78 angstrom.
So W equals 6.489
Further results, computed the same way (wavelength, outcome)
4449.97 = 6.195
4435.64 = 6.207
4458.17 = 5.631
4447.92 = 6.157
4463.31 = 6.377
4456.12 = 6.041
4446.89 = 6.114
